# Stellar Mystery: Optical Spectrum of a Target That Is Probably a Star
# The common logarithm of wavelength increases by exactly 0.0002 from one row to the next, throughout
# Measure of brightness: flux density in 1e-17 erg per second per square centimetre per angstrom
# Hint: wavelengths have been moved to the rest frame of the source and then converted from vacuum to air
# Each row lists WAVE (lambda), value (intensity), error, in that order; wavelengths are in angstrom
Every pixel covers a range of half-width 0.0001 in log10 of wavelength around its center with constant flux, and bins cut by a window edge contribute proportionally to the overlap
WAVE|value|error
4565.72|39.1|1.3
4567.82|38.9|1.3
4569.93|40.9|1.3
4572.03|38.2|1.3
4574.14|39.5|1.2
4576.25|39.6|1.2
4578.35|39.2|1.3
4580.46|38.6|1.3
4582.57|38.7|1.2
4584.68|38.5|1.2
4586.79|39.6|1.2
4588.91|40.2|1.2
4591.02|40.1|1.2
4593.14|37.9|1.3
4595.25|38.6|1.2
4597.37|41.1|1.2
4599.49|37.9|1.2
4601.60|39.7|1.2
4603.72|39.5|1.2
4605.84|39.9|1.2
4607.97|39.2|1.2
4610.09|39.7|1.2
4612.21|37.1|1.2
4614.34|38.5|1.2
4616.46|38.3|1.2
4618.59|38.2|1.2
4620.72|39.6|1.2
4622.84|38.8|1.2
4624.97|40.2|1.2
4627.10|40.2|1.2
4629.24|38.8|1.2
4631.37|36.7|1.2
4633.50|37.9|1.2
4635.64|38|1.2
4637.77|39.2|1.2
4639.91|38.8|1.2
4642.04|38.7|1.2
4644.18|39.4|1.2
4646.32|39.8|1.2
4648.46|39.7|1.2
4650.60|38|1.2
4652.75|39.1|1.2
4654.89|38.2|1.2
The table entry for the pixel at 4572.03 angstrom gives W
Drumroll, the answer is 38.2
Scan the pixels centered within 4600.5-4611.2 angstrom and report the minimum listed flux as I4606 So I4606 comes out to 39.2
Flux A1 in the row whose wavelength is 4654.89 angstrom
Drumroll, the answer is 38.2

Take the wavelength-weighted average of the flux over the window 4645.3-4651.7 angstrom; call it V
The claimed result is 39.1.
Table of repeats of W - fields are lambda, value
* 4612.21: 37.1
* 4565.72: 39.1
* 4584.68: 38.5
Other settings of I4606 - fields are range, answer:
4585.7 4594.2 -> 37.9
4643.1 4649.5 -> 39.4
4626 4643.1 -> 36.7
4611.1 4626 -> 37.1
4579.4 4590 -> 38.5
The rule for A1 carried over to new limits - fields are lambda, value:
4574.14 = 39.5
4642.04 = 38.7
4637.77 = 39.2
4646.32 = 39.8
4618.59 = 38.2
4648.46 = 39.7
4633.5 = 37.9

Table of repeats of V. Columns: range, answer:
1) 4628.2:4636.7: 37.8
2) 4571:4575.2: 38.8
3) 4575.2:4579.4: 39.5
